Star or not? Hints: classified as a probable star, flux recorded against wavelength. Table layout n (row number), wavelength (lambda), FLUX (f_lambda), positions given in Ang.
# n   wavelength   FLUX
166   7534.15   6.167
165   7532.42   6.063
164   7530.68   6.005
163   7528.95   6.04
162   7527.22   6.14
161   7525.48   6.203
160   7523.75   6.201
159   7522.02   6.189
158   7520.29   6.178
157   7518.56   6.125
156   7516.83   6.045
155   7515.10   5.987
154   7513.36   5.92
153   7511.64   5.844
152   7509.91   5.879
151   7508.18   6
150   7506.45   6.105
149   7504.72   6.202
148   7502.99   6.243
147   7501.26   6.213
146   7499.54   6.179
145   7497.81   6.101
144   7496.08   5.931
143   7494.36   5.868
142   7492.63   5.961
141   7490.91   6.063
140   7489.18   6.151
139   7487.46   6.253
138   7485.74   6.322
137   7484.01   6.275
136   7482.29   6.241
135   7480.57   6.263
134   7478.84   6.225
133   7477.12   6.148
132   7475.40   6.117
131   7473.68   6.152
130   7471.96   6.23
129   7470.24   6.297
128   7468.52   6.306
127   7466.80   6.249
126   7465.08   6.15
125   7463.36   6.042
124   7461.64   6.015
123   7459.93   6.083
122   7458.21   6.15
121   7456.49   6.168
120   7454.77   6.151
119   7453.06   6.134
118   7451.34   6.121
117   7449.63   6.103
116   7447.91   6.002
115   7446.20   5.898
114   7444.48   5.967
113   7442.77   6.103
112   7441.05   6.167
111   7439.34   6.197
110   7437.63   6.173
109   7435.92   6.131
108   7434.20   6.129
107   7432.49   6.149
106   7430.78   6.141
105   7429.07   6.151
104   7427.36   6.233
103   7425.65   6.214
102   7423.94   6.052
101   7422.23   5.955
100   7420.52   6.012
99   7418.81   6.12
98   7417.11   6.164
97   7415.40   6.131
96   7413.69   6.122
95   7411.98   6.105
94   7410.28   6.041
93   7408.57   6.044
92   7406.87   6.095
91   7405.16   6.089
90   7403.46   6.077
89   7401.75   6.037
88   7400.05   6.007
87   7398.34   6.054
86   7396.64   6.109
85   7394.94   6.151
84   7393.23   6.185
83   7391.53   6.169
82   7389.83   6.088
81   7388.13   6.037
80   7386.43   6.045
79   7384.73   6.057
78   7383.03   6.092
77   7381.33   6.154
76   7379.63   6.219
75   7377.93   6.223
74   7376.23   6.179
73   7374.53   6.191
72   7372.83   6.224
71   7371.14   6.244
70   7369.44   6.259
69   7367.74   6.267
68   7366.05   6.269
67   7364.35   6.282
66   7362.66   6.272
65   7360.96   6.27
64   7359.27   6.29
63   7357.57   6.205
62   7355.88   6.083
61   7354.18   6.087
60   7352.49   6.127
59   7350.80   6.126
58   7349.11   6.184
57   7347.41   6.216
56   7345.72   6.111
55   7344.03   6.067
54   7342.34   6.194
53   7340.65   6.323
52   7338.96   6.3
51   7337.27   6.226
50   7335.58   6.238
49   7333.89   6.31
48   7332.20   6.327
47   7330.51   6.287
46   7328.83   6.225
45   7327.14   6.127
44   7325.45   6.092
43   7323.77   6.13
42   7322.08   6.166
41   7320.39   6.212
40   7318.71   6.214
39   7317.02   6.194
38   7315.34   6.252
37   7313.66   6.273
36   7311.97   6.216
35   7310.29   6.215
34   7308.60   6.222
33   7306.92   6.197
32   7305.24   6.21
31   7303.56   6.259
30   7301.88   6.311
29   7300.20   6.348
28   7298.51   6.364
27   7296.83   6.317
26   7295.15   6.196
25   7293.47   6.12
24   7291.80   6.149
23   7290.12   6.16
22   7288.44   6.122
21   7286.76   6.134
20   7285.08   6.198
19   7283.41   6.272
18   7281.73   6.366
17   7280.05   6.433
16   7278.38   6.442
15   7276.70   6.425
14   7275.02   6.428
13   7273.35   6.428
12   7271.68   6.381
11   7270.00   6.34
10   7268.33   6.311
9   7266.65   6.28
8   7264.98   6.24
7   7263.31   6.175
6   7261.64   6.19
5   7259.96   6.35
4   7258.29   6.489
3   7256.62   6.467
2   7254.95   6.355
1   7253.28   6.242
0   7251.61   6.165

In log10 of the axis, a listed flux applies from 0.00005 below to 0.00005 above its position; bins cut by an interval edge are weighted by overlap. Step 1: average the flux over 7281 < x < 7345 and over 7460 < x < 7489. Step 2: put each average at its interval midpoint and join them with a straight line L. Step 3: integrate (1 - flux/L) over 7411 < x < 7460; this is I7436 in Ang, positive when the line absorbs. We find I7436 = 0.76 Ang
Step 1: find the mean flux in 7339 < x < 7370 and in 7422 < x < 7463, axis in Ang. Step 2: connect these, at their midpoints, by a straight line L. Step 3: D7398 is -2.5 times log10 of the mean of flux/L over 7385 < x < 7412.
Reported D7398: 0.01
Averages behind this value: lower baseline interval 6.2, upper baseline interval 6.11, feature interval 6.08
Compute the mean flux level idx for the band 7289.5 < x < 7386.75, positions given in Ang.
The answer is 6.21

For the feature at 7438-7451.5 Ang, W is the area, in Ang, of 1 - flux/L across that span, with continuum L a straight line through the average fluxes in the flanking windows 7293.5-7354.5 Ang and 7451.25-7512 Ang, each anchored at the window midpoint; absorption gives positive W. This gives 0.2 Ang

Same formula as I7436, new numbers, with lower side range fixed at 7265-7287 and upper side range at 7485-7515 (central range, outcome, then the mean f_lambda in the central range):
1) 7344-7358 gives 0.3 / 6.14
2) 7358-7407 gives 0.4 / 6.16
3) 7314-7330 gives 0.3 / 6.19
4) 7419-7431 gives 0.1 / 6.11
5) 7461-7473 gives -0.2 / 6.18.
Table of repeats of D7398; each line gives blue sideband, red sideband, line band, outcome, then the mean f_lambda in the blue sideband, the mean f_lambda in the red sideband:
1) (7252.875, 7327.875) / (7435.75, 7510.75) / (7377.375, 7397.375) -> 0.01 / 6.27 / 6.13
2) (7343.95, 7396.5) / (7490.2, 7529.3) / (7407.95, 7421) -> 0.01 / 6.17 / 6.07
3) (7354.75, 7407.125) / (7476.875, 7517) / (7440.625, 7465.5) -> 0.01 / 6.16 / 6.1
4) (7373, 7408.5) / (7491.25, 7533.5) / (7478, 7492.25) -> -0.02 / 6.11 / 6.07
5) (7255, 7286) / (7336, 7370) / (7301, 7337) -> 0.01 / 6.34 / 6.21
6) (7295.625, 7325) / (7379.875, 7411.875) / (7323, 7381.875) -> -0.01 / 6.24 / 6.09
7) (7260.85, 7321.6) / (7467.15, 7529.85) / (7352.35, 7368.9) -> 0.00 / 6.27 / 6.13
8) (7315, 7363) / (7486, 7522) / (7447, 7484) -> -0.01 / 6.2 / 6.07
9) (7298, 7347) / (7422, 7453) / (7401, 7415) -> 0.01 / 6.23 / 6.11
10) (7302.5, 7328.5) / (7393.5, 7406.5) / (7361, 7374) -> -0.02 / 6.2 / 6.08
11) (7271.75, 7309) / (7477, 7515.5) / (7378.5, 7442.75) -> 0.01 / 6.28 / 6.1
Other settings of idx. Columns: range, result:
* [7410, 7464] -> 6.11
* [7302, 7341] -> 6.23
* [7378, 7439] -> 6.11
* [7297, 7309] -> 6.28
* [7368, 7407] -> 6.13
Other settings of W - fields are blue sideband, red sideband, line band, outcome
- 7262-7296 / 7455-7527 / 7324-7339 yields 0.0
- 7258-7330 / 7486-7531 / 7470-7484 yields -0.2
